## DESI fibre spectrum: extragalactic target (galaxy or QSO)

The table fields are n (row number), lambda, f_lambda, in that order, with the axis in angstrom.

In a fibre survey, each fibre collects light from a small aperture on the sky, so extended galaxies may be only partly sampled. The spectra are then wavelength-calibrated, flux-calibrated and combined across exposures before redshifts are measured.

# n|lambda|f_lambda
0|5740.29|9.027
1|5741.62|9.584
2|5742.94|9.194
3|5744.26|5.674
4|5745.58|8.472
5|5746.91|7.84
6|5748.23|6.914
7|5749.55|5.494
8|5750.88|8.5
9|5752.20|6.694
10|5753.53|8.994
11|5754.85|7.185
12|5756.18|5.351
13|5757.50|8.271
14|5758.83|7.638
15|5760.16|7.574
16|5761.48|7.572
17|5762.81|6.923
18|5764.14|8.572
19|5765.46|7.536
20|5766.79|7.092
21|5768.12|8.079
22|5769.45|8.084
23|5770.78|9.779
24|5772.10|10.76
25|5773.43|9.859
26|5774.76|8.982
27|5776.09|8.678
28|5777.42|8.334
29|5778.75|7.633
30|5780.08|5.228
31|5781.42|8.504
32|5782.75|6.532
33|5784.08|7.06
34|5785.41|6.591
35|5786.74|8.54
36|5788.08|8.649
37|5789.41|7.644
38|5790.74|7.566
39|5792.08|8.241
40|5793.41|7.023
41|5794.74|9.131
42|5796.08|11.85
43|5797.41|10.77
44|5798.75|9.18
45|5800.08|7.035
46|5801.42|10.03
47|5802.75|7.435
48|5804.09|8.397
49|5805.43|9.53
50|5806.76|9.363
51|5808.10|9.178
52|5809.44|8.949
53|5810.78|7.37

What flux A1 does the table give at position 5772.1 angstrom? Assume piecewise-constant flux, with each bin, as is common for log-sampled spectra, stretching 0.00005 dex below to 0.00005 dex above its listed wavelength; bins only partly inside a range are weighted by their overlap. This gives 10.76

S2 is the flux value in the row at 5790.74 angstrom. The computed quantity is 7.566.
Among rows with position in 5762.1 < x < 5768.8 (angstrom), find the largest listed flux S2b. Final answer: 8.572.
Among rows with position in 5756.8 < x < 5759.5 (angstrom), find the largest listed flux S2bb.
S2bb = 8.271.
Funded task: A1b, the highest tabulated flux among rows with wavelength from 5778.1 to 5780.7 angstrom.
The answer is 7.633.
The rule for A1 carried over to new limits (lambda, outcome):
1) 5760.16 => 7.574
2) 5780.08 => 5.228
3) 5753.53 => 8.994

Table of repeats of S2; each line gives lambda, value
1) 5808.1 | 9.178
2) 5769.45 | 8.084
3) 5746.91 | 7.84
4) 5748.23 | 6.914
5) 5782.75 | 6.532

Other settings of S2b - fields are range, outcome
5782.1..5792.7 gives 8.649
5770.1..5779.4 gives 10.76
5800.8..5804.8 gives 10.03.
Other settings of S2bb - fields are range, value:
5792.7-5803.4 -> 11.85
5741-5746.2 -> 9.584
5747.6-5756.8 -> 8.994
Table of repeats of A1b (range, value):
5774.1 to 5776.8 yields 8.982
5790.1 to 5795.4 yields 9.131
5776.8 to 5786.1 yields 8.504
